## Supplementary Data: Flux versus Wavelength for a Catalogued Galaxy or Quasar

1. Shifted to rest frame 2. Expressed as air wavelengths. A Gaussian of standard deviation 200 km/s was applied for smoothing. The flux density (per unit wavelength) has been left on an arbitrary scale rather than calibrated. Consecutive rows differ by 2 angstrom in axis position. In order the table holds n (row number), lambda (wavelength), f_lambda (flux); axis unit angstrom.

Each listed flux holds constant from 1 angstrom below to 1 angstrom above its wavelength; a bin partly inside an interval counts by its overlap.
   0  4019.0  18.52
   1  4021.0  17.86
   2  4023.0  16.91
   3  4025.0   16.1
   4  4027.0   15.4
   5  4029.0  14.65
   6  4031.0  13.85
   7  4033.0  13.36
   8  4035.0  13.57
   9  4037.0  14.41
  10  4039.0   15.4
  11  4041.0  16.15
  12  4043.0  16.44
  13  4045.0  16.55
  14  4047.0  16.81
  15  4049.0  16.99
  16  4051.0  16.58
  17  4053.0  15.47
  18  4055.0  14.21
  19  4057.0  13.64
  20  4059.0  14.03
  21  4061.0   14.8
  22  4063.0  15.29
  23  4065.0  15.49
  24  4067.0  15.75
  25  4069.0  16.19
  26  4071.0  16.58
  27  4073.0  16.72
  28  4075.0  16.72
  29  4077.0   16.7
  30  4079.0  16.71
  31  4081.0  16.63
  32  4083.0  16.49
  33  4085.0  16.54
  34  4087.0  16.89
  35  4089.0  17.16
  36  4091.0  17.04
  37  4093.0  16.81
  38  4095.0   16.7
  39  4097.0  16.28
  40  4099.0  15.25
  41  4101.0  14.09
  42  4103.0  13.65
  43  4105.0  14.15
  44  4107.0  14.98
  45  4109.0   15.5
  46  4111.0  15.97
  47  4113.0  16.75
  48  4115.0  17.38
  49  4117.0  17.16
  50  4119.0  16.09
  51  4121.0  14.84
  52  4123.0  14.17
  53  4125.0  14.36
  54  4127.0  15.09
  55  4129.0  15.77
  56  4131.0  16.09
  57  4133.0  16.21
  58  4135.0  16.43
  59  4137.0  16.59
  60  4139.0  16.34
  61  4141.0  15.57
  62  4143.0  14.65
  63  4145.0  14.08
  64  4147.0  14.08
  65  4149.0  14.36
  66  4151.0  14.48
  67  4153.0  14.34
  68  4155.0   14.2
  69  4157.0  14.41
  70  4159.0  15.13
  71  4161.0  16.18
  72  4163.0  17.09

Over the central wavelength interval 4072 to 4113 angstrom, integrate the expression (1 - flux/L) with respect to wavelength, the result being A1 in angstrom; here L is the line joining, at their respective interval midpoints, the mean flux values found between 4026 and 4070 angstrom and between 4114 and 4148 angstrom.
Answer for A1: -1.7 angstrom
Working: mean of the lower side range 15.2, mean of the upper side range 15.6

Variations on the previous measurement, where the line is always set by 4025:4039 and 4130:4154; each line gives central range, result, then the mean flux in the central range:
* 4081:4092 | -1.45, 16.8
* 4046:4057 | -0.92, 15.8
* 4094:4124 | -1.03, 15.5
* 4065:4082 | -1.96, 16.4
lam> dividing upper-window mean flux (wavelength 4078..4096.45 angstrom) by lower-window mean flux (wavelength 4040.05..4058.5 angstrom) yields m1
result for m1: 1.1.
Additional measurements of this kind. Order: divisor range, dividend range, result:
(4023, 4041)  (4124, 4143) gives 1.06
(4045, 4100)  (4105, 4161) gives 0.95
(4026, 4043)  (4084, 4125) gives 1.08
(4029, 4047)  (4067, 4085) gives 1.10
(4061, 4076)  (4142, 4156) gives 0.89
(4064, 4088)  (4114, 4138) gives 0.96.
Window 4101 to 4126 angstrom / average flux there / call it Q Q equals 15.4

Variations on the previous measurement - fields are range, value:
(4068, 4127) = 16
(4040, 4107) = 15.9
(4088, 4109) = 15.6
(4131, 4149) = 15.5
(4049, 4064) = 15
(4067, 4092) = 16.7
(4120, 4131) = 15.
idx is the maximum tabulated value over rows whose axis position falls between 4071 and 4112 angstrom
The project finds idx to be 17.16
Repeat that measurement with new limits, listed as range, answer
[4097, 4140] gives 17.38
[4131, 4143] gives 16.59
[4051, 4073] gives 16.72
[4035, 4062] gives 16.99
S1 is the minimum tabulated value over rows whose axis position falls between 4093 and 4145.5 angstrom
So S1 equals 13.65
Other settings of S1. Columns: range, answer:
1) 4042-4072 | 13.64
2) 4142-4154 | 14.08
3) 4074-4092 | 16.49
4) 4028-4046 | 13.36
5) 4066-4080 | 15.75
